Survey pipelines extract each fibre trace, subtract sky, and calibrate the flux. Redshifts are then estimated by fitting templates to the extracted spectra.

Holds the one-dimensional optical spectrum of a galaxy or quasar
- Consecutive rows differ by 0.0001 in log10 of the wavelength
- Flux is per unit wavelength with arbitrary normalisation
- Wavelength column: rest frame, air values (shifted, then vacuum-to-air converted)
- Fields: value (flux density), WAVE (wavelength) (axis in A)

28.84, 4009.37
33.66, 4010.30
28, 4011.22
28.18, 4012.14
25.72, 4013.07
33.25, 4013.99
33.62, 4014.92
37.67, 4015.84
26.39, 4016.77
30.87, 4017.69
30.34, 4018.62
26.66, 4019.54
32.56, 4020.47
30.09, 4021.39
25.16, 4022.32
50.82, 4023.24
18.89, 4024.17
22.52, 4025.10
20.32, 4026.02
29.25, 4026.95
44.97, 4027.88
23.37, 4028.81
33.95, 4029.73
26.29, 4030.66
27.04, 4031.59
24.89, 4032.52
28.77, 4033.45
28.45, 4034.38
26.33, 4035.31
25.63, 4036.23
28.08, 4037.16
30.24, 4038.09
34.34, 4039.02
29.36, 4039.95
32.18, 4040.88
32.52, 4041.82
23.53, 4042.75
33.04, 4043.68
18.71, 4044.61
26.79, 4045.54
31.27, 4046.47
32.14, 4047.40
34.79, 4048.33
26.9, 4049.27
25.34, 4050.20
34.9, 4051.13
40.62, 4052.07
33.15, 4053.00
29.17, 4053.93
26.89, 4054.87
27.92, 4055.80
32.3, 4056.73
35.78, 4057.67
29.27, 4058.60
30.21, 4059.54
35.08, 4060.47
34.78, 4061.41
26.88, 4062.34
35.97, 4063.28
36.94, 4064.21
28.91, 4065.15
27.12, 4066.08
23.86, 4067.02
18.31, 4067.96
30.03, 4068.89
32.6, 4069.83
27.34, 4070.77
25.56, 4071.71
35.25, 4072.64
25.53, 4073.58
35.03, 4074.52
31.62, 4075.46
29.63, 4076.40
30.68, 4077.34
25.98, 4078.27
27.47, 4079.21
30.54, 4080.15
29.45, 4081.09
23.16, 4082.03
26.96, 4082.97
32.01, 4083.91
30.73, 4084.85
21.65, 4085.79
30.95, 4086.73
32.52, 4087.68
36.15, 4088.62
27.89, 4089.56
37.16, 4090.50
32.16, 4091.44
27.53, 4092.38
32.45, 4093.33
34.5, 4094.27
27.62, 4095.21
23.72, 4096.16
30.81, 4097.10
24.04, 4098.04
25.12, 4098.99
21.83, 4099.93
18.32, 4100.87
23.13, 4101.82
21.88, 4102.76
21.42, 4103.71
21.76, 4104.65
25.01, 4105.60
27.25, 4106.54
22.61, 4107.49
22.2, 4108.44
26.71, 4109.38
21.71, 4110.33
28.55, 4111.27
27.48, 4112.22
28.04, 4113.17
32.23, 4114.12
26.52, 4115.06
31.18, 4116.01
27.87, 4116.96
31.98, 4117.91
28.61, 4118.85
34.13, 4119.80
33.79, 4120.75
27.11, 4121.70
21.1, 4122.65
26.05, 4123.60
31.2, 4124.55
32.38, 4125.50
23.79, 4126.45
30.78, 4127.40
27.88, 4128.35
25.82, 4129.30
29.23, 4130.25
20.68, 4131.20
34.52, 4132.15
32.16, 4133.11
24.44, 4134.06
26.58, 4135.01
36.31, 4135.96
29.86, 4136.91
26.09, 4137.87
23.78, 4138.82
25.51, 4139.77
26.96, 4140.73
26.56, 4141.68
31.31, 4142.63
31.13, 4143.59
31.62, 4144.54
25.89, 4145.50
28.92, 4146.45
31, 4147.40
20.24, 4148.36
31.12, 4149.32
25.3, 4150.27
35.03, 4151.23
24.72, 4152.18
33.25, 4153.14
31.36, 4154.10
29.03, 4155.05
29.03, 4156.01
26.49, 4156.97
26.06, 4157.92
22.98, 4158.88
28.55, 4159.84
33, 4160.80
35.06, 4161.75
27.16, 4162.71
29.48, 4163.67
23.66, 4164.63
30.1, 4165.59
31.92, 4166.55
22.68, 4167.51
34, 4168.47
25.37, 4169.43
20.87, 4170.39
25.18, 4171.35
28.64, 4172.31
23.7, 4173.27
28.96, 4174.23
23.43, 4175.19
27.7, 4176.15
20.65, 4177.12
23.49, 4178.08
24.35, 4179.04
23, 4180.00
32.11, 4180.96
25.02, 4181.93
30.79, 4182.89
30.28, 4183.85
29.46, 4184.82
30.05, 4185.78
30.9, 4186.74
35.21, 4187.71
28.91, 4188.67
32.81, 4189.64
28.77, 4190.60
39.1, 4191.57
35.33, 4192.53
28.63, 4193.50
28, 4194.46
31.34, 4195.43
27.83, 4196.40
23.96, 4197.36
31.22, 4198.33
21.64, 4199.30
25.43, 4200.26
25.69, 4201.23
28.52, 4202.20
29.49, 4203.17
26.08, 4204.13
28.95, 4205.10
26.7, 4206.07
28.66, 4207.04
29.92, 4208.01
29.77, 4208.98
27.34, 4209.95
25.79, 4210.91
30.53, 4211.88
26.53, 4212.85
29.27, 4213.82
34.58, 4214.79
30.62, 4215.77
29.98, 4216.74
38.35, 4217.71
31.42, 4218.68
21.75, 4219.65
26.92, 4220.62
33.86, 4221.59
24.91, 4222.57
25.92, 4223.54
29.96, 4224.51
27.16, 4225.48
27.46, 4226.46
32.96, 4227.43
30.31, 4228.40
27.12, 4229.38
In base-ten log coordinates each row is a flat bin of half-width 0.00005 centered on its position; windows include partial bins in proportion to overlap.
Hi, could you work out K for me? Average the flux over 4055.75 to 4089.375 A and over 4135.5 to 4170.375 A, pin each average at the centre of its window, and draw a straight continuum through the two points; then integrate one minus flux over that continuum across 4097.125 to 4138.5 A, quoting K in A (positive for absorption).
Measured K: 3.0 A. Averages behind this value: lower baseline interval 29.8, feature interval 27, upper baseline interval 28.5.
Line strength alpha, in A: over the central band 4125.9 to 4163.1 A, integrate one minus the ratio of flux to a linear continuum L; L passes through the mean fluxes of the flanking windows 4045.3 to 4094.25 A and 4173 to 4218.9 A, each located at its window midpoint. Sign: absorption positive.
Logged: 1.2 A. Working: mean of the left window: 30.3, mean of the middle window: 28.5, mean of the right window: 28.8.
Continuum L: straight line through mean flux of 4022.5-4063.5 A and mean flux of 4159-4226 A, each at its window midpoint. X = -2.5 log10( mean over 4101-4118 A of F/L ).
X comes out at 0.14 mag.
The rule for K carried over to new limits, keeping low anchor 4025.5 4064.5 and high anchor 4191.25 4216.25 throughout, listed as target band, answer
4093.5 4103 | 1.4 A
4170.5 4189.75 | 1.0 A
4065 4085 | 0.9 A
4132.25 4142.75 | 0.4 A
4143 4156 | 0.1 A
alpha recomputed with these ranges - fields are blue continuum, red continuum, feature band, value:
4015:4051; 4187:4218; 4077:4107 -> 1.88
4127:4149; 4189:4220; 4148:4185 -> 1.39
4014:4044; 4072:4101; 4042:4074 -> -0.61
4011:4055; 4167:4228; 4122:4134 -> 0.46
